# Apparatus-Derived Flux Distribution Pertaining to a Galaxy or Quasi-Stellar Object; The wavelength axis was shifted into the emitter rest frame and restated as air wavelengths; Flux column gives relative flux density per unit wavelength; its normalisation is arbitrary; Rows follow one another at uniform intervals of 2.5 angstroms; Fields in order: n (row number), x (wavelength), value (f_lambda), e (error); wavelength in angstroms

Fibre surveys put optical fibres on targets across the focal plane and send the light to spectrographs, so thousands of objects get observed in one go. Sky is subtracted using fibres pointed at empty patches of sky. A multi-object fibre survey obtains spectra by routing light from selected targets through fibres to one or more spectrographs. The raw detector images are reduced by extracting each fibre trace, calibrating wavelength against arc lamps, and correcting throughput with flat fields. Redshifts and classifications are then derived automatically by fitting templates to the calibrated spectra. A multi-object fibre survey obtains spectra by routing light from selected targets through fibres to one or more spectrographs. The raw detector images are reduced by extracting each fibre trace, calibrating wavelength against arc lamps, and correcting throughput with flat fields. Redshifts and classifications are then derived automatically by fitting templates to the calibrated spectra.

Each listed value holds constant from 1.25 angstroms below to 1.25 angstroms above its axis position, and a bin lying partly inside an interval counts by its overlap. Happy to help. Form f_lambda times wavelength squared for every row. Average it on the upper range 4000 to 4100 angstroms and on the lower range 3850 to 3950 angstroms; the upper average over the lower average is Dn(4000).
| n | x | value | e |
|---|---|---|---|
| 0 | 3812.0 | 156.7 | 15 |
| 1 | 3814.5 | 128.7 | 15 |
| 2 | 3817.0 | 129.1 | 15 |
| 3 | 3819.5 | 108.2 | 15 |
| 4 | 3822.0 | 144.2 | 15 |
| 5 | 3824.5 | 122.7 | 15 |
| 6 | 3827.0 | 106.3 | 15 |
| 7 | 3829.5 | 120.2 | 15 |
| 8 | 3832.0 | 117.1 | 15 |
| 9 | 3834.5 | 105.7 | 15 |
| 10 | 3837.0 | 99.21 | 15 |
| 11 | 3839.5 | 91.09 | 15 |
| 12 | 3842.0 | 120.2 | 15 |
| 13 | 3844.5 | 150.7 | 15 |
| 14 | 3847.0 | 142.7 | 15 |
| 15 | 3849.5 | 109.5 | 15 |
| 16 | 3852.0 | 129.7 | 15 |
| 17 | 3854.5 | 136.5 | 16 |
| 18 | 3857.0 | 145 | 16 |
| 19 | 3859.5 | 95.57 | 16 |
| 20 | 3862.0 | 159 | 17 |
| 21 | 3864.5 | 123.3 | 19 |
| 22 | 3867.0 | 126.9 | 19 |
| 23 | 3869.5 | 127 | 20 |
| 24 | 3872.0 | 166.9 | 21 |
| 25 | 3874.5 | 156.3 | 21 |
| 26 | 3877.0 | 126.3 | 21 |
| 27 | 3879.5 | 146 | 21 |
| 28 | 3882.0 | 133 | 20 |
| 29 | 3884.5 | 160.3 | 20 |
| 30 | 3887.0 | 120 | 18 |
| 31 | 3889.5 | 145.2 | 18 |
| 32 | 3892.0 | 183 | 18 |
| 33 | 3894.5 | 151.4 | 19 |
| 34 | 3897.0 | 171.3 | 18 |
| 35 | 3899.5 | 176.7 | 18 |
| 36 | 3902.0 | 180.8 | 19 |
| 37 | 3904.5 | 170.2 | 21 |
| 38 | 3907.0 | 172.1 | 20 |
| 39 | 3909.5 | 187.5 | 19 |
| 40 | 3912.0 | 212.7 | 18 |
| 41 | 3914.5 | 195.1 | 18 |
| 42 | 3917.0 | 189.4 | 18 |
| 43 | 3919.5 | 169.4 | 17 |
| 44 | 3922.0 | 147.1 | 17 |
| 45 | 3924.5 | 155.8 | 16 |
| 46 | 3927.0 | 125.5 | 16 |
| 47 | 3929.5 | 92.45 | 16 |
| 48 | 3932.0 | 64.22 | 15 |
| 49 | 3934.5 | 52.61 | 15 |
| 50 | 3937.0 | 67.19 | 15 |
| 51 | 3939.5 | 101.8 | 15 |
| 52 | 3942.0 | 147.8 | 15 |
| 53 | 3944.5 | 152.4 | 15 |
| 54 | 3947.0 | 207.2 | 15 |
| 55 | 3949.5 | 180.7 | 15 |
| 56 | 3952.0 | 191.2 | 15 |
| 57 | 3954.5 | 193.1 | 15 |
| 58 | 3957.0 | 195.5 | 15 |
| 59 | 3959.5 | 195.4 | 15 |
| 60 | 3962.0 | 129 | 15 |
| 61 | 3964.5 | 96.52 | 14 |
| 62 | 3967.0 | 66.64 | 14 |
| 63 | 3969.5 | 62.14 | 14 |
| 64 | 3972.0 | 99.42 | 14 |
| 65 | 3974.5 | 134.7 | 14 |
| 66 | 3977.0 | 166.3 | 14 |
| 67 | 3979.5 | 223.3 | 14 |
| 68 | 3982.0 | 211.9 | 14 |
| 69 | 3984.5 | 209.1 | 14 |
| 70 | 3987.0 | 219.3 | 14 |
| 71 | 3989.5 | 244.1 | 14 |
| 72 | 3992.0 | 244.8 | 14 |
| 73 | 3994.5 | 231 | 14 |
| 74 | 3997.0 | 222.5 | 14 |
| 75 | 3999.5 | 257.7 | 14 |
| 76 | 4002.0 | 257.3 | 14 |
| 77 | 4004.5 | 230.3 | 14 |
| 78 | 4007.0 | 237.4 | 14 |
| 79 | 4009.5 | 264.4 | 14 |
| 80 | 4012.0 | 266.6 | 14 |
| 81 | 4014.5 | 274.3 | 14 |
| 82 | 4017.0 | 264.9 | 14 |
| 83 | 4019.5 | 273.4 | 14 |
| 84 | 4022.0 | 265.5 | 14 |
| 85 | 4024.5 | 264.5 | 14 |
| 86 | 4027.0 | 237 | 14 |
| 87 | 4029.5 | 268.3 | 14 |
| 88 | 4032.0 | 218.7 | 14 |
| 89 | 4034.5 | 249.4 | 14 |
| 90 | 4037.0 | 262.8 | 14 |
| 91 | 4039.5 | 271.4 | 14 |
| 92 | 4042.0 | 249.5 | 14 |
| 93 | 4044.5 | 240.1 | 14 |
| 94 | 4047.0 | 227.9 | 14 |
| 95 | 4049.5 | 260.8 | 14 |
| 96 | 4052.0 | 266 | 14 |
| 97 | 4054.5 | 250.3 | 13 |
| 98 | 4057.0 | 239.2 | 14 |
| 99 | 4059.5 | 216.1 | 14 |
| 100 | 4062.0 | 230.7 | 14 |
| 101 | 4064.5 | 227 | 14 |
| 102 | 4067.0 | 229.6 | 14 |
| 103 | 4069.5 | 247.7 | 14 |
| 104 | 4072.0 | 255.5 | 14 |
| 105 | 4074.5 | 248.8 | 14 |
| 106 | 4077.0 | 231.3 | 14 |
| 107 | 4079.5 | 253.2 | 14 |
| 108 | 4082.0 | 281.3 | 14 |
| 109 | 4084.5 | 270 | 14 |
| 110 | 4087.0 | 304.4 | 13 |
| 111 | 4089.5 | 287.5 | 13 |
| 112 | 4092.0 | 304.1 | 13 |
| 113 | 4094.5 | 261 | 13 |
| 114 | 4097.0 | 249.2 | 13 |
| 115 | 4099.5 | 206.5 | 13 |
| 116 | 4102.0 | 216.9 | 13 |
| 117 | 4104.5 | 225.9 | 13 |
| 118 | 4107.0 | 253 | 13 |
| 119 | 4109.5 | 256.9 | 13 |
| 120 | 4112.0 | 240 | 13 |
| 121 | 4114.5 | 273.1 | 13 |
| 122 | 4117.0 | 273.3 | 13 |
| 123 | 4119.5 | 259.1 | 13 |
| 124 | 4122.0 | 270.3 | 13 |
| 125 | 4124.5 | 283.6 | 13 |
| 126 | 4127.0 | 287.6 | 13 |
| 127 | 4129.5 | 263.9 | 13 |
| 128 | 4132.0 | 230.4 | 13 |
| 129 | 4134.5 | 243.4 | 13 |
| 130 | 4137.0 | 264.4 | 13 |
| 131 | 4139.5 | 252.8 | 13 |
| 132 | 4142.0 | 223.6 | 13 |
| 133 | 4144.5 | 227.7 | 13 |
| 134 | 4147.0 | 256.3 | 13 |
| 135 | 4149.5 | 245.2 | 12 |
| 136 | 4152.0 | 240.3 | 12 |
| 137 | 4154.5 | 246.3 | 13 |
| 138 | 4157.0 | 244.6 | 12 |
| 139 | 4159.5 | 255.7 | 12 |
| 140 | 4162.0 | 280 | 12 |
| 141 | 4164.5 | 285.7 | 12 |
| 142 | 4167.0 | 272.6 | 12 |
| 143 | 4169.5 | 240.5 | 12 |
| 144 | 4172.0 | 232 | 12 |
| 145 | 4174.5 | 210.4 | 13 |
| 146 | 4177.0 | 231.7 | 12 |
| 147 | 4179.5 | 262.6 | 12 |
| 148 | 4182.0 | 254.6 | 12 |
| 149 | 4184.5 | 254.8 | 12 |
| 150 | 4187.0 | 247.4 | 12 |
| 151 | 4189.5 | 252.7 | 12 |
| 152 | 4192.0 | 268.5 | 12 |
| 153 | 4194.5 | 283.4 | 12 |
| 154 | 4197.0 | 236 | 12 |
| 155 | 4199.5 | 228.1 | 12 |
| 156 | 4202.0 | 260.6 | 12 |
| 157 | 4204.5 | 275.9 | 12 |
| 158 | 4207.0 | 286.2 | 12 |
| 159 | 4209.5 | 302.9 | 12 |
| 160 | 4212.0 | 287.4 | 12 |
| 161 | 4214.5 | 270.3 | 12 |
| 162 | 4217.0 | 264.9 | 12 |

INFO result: 1.88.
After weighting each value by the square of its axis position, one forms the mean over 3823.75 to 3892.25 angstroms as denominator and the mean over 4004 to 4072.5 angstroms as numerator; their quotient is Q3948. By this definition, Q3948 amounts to 2.10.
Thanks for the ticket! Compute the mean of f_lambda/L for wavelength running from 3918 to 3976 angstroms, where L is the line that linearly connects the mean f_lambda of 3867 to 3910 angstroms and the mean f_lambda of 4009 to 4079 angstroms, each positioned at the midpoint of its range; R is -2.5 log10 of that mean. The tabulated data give 0.40 mag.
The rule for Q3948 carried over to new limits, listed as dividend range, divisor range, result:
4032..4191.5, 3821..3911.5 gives 2.03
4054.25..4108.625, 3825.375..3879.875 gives 2.20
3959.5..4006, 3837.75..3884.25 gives 1.48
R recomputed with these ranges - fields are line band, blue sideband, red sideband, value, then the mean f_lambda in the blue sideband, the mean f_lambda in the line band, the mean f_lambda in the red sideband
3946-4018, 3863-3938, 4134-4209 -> -0.109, 147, 199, 253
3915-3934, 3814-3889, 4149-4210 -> 0.165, 128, 134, 256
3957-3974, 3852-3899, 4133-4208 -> 0.453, 143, 116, 252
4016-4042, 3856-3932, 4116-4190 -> -0.247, 152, 257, 253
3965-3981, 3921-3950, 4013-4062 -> 0.347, 123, 125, 252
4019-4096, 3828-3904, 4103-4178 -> -0.171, 137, 254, 252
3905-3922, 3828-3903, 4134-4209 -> -0.185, 137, 184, 253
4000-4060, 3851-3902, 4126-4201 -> -0.248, 145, 253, 251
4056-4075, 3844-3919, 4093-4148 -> -0.036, 153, 236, 251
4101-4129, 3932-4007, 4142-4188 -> -0.132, 171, 259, 249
